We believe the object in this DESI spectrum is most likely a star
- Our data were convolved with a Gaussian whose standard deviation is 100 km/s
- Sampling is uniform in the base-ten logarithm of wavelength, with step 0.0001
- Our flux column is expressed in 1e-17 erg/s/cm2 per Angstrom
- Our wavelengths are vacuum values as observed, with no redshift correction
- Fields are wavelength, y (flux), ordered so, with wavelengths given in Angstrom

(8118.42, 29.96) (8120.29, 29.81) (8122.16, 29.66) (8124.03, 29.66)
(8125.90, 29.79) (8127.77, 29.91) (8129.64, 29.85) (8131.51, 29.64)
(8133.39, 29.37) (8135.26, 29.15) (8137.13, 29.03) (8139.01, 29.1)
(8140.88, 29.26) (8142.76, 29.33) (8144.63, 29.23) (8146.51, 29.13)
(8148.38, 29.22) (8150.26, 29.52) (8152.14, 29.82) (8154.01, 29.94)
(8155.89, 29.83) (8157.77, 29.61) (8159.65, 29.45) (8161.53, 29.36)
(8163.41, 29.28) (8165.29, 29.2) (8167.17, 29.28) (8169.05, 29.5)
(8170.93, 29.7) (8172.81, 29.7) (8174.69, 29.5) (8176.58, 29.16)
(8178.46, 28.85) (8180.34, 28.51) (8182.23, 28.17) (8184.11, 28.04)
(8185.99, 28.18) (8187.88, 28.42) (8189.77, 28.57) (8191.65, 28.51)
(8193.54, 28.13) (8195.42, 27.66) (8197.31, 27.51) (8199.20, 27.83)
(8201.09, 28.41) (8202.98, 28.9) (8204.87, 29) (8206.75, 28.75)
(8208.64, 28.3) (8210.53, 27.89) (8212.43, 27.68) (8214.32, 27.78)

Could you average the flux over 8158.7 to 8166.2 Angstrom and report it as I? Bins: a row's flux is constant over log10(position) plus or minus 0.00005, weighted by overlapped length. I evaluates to 29.3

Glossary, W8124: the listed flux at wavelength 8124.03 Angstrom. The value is 29.66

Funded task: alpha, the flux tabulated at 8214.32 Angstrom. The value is 27.78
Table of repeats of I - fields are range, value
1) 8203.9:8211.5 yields 28.5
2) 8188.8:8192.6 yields 28.5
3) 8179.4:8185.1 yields 28.3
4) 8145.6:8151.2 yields 29.3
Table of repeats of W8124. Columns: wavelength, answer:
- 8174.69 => 29.5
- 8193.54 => 28.13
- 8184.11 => 28.04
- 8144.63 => 29.23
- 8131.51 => 29.64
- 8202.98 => 28.9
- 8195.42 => 27.66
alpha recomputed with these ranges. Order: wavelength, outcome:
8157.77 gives 29.61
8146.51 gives 29.13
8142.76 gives 29.33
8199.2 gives 27.83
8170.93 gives 29.7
